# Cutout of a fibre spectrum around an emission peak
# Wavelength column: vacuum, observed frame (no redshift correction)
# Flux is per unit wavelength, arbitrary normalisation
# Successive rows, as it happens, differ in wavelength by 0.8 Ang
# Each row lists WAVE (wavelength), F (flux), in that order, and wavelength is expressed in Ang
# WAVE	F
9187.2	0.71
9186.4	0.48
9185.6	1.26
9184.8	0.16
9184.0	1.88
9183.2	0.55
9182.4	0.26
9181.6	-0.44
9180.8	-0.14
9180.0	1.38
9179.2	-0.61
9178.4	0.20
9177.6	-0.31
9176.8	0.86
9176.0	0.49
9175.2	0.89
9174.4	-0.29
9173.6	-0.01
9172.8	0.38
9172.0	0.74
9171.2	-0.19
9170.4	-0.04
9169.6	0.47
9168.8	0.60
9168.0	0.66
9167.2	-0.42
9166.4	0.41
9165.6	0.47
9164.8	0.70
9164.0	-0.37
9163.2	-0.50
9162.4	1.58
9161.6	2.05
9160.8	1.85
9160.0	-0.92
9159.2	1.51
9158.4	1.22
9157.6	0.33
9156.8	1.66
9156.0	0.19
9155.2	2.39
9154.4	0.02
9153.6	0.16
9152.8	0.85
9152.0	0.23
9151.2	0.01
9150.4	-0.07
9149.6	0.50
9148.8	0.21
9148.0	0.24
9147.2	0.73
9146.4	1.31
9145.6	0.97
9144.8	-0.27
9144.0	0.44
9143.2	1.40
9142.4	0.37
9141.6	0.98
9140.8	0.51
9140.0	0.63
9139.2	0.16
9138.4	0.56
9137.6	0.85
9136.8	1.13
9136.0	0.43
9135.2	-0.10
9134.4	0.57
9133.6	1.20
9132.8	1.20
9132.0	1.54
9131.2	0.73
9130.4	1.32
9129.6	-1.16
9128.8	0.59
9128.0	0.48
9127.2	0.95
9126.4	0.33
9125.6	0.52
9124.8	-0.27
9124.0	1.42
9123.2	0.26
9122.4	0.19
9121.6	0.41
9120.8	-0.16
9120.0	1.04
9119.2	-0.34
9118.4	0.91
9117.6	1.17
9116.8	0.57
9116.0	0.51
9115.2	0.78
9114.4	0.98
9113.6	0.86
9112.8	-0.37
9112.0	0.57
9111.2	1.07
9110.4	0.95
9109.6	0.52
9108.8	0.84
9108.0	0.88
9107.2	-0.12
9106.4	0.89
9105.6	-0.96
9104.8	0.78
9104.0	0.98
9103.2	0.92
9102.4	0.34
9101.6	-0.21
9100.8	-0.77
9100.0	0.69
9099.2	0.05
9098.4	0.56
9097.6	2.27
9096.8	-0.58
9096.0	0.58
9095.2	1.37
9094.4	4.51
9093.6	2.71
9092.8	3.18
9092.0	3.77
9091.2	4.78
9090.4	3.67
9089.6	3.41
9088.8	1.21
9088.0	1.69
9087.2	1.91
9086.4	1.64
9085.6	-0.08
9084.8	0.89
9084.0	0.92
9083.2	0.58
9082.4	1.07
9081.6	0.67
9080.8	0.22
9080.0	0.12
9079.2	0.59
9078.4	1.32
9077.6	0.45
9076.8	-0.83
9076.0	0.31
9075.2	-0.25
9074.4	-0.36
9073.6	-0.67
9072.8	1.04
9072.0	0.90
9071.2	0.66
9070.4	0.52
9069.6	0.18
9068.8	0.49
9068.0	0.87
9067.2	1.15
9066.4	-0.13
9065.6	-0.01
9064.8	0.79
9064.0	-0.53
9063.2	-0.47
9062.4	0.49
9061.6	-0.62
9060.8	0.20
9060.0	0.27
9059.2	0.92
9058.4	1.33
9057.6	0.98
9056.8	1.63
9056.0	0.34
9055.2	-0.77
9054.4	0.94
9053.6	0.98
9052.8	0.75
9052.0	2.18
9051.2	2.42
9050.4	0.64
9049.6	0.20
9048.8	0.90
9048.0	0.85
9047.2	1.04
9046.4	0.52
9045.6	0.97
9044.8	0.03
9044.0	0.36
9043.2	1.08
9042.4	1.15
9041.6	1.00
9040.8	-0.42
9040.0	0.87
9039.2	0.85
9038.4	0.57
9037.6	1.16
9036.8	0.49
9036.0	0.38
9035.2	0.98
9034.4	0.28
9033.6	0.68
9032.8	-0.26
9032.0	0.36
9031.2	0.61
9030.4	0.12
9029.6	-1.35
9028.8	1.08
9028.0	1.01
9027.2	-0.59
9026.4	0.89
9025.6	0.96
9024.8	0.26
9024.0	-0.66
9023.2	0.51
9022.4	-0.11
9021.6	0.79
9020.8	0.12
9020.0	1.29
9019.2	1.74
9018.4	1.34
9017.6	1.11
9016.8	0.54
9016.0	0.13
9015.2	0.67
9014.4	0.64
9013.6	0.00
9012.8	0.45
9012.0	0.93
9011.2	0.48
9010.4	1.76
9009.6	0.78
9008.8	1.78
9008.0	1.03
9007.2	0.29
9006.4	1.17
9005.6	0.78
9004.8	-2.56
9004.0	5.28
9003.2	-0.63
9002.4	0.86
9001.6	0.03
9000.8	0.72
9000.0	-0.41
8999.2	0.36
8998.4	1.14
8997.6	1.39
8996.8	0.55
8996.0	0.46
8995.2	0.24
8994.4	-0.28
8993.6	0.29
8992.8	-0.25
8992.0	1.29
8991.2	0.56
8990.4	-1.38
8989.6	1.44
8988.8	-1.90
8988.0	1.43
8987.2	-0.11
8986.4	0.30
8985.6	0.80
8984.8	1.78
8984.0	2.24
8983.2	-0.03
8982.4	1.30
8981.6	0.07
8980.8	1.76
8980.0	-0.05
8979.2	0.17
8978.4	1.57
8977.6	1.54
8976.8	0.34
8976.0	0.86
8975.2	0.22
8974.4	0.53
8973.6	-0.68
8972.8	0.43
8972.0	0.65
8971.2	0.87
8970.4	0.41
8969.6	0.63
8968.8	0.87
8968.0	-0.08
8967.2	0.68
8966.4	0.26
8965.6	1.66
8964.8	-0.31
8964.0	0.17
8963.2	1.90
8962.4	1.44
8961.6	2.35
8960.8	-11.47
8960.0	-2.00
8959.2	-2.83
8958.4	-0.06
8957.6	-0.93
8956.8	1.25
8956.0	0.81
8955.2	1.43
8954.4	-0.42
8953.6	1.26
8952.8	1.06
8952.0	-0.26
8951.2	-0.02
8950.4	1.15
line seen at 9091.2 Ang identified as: H-gamma 4340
